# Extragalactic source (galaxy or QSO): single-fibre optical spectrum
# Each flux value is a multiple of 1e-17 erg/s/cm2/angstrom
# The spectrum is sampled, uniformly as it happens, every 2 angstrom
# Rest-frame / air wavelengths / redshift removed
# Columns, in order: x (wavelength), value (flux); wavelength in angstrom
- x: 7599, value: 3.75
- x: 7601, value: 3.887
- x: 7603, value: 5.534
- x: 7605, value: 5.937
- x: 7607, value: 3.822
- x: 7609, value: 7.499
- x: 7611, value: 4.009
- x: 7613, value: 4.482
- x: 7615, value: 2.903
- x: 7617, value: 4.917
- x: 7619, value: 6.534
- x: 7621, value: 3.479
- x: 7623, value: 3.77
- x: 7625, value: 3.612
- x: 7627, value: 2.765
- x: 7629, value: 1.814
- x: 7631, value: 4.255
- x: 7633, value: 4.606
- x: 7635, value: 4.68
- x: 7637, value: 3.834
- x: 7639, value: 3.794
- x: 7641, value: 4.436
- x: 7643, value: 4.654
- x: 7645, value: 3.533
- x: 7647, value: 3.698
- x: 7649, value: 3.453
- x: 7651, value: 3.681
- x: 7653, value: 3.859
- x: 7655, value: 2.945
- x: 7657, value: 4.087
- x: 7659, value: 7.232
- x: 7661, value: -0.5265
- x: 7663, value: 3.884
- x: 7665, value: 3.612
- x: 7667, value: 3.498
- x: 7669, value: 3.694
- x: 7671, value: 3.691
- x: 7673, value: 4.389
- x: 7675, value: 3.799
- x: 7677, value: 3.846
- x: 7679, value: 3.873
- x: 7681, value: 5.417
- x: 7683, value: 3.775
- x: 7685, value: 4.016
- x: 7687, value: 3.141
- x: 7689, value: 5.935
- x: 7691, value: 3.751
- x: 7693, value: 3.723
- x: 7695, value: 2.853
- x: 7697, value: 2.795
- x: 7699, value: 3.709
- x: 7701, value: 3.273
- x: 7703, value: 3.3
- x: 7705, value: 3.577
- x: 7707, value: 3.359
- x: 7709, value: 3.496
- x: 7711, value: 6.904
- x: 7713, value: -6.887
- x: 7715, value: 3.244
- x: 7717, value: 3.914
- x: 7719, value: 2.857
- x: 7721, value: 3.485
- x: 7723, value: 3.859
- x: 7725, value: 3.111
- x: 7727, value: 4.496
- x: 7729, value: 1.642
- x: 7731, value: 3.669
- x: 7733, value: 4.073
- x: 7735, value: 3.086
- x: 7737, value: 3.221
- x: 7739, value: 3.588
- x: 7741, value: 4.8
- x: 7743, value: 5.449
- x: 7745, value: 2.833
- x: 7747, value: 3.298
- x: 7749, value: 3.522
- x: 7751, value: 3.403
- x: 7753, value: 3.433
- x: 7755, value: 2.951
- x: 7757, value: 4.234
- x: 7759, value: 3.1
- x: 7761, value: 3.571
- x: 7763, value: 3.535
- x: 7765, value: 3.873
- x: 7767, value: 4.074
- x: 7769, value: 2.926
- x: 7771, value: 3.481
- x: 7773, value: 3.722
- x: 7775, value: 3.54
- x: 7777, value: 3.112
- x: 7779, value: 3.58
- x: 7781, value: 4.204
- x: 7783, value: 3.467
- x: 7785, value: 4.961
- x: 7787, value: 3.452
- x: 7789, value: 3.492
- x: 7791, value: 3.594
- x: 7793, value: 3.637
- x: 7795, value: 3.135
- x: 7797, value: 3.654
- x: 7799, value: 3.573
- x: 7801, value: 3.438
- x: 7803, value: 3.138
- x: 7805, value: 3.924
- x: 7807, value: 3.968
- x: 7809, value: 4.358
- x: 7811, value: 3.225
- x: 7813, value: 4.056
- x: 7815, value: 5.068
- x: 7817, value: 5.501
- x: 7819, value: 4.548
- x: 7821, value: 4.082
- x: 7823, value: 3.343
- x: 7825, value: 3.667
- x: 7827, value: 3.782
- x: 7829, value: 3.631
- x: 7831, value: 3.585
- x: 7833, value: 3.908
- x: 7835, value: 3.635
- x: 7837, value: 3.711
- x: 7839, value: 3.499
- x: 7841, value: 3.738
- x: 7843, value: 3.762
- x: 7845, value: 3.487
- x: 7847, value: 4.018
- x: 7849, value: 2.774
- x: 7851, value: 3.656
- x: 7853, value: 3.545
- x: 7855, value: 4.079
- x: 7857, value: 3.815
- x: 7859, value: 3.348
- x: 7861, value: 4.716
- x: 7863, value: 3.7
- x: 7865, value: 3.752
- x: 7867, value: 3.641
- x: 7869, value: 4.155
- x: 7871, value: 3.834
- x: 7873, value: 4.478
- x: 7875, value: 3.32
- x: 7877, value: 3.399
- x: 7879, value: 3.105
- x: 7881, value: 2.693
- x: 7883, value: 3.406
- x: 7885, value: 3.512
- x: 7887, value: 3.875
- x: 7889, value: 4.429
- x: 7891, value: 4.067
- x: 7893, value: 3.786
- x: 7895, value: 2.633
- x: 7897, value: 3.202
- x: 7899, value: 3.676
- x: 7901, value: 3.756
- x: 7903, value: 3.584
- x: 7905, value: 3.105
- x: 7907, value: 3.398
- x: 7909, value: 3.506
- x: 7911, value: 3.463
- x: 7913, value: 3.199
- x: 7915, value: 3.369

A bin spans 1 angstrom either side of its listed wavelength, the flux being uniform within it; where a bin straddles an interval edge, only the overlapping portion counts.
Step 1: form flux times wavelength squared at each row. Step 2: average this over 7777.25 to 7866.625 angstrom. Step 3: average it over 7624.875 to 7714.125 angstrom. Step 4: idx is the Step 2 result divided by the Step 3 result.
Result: 1.1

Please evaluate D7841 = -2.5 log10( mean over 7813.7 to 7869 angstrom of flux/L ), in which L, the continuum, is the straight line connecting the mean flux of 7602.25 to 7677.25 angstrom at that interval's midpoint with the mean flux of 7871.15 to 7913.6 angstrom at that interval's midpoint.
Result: -0.07 mag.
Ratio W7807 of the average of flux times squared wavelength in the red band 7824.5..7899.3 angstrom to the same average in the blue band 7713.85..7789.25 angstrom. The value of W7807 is 1.06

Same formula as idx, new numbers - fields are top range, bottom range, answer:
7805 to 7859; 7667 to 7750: 1.14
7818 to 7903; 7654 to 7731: 1.12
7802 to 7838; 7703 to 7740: 1.33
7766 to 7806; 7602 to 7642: 0.87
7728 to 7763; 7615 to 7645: 0.90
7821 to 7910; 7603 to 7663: 0.95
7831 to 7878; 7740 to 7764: 1.04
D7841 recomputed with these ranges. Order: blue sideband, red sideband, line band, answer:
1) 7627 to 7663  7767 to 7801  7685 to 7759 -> 0.092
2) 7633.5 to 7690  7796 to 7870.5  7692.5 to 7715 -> 0.386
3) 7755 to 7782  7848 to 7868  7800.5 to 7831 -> -0.094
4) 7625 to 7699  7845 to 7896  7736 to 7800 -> 0.026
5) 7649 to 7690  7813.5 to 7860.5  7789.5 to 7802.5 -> 0.108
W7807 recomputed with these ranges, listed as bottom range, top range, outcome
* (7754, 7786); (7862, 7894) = 1.04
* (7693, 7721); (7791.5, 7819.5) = 1.41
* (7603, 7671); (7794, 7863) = 0.99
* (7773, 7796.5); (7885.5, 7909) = 1.01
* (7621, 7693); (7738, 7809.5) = 0.98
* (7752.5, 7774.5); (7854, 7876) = 1.13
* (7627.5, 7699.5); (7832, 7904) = 1.01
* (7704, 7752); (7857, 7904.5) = 1.17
